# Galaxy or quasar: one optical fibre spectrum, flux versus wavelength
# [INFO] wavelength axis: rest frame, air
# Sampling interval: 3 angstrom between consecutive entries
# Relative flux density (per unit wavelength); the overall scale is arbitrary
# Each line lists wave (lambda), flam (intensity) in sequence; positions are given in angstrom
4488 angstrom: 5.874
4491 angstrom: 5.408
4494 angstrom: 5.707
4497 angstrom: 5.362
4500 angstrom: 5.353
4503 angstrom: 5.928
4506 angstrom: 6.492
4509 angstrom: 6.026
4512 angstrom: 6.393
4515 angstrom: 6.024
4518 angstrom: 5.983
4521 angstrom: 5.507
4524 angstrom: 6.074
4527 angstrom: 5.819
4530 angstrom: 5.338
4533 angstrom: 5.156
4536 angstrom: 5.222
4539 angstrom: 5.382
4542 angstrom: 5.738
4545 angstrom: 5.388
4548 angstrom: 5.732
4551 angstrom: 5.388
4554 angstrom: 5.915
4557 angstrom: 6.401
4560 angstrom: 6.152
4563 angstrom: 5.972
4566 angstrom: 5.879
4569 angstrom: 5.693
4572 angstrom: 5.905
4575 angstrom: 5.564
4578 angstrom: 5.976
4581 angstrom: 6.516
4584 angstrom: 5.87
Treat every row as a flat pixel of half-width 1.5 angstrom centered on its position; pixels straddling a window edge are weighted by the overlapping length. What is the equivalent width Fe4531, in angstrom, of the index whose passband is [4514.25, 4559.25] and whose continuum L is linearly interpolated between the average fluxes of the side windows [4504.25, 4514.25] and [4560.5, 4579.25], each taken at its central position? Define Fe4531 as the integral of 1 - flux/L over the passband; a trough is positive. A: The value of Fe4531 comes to 3.0 angstrom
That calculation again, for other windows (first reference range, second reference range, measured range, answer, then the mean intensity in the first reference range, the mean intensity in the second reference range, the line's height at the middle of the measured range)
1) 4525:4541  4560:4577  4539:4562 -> -0.7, 5.42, 5.84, 5.62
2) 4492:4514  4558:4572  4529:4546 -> 1.6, 5.89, 5.94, 5.92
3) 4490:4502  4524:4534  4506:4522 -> -1.5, 5.48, 5.55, 5.52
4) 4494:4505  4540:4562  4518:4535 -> 0.3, 5.61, 5.81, 5.72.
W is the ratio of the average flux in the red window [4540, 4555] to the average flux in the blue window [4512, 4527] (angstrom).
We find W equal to 0.95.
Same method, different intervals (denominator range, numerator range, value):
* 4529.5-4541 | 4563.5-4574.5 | 1.10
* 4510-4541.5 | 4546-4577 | 1.03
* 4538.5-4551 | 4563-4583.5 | 1.07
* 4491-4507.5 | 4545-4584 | 1.03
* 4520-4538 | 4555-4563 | 1.12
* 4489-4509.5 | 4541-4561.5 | 1.01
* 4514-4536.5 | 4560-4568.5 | 1.05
